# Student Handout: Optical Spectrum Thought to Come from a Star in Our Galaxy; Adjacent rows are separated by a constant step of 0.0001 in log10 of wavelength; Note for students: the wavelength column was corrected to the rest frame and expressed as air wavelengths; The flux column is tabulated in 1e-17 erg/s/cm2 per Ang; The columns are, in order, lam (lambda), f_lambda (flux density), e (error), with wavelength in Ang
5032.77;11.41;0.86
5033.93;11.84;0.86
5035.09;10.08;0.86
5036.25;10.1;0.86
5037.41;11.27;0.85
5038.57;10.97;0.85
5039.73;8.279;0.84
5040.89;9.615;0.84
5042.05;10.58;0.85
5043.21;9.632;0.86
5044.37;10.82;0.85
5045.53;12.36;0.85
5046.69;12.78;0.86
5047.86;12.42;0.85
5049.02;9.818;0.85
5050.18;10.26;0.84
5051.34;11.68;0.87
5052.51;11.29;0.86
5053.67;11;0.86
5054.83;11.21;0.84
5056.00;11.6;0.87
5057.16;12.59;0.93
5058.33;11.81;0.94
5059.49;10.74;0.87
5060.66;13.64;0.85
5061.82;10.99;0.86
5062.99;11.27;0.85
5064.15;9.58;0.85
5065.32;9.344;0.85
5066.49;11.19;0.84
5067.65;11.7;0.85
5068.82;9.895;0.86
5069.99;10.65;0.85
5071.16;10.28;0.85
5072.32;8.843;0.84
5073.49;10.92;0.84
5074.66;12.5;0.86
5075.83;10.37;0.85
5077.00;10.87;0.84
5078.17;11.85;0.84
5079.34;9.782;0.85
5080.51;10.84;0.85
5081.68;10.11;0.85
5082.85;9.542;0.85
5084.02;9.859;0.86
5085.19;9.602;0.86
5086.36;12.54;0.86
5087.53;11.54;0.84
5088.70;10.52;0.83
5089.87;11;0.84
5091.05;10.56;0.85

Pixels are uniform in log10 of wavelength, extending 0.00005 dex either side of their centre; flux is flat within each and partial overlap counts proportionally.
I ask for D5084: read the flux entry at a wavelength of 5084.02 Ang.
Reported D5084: 9.859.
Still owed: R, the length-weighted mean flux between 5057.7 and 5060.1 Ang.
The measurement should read 11.3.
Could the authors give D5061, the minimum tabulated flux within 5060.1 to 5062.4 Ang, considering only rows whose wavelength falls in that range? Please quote 10.99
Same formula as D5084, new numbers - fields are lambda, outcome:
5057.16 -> 12.59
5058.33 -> 11.81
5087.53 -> 11.54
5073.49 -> 10.92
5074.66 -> 12.5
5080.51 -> 10.84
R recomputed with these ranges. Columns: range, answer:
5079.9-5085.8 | 10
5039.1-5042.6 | 9.51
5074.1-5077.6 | 11.2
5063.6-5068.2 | 10.4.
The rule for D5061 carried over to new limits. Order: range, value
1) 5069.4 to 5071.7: 10.28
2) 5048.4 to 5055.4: 9.818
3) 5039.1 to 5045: 8.279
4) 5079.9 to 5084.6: 9.542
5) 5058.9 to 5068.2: 9.344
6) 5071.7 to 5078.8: 8.843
